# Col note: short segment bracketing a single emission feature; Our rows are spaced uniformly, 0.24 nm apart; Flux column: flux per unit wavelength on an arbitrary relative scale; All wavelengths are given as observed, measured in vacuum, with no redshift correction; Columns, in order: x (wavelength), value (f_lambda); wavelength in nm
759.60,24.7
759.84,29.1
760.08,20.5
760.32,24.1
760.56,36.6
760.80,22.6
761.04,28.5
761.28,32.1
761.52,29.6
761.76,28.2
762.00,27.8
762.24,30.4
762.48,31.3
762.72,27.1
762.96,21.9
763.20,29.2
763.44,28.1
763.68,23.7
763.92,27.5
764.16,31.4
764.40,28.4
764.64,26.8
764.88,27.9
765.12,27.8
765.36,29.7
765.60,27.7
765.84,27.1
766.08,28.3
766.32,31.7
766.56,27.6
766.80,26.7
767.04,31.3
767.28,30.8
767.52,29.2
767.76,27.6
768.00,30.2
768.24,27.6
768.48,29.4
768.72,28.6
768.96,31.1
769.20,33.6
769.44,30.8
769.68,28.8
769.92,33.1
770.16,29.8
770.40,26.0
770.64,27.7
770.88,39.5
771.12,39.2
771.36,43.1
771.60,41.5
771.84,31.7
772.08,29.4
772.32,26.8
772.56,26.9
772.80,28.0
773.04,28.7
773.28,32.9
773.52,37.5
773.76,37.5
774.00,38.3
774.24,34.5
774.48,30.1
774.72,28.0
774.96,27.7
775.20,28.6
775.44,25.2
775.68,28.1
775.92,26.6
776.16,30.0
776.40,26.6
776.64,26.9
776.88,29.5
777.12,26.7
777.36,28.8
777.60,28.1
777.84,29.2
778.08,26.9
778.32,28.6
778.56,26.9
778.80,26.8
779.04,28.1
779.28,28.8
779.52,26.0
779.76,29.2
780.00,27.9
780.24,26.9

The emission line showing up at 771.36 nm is H-alpha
